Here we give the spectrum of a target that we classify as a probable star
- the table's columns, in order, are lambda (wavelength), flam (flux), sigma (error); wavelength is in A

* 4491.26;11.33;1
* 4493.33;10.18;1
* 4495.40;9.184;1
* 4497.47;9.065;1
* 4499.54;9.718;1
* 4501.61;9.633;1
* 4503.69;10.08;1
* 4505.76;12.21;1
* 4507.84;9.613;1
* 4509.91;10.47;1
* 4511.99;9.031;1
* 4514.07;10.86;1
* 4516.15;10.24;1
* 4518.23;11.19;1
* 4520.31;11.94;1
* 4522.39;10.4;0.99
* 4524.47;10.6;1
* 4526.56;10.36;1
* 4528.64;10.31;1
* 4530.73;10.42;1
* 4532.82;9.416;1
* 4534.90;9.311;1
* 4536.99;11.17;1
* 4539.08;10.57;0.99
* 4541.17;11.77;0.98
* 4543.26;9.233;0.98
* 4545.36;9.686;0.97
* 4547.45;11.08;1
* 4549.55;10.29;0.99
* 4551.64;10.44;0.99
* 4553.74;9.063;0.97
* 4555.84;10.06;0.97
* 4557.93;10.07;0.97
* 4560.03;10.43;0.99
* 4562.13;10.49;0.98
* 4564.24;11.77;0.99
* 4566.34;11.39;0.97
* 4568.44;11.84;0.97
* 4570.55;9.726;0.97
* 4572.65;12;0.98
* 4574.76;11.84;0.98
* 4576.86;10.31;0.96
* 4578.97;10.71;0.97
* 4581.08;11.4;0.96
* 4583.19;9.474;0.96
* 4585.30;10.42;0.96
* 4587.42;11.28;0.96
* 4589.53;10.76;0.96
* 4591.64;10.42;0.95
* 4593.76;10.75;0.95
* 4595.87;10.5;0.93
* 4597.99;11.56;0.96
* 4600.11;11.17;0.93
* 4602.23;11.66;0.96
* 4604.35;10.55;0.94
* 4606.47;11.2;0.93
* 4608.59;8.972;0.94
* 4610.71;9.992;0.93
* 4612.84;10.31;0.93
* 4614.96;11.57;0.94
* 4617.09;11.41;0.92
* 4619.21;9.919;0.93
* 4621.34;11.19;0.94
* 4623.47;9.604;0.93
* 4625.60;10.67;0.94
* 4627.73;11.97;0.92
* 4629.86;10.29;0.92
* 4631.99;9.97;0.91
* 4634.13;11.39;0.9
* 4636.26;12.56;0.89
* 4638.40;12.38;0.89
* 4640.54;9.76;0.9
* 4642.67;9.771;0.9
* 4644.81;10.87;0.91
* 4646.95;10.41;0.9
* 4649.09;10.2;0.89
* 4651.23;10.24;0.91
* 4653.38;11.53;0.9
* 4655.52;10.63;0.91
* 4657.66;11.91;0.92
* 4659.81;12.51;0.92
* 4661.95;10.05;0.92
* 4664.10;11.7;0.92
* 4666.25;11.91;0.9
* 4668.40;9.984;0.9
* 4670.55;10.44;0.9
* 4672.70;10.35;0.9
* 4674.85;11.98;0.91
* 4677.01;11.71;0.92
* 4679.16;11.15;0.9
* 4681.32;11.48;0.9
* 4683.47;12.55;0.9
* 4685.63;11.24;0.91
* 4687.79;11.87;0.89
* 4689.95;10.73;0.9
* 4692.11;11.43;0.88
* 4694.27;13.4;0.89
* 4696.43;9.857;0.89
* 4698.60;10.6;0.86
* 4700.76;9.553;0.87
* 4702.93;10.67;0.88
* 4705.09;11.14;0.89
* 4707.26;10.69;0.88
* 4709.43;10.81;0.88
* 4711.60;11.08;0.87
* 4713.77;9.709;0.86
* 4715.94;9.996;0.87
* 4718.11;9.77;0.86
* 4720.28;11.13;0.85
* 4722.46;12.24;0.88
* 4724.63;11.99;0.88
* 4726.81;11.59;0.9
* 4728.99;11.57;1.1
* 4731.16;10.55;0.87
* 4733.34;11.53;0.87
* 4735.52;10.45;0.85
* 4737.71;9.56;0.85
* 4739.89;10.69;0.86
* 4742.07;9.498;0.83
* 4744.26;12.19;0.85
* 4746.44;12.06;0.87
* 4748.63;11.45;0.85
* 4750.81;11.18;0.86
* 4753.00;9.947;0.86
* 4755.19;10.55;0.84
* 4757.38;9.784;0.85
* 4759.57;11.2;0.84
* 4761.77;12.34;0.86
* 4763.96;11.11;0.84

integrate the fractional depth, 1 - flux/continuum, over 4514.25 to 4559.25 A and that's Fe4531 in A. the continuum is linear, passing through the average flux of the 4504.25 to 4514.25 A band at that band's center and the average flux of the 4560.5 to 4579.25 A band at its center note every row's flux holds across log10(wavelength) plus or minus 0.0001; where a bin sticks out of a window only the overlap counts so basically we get 1.4 A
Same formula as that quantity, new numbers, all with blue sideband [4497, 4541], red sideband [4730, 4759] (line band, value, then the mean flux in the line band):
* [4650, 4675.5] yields -1.2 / 11.1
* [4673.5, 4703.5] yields -1.9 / 11.3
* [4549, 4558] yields 0.4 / 9.97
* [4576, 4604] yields -0.8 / 10.8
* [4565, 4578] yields -0.9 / 11.2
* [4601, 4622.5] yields -0.3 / 10.7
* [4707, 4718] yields 0.3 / 10.4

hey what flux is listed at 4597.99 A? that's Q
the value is 11.56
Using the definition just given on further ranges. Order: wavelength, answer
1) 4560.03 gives 10.43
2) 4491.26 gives 11.33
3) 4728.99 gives 11.57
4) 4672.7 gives 10.35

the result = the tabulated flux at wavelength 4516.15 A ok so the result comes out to 10.24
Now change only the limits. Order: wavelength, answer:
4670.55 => 10.44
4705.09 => 11.14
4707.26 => 10.69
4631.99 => 9.97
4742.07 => 9.498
